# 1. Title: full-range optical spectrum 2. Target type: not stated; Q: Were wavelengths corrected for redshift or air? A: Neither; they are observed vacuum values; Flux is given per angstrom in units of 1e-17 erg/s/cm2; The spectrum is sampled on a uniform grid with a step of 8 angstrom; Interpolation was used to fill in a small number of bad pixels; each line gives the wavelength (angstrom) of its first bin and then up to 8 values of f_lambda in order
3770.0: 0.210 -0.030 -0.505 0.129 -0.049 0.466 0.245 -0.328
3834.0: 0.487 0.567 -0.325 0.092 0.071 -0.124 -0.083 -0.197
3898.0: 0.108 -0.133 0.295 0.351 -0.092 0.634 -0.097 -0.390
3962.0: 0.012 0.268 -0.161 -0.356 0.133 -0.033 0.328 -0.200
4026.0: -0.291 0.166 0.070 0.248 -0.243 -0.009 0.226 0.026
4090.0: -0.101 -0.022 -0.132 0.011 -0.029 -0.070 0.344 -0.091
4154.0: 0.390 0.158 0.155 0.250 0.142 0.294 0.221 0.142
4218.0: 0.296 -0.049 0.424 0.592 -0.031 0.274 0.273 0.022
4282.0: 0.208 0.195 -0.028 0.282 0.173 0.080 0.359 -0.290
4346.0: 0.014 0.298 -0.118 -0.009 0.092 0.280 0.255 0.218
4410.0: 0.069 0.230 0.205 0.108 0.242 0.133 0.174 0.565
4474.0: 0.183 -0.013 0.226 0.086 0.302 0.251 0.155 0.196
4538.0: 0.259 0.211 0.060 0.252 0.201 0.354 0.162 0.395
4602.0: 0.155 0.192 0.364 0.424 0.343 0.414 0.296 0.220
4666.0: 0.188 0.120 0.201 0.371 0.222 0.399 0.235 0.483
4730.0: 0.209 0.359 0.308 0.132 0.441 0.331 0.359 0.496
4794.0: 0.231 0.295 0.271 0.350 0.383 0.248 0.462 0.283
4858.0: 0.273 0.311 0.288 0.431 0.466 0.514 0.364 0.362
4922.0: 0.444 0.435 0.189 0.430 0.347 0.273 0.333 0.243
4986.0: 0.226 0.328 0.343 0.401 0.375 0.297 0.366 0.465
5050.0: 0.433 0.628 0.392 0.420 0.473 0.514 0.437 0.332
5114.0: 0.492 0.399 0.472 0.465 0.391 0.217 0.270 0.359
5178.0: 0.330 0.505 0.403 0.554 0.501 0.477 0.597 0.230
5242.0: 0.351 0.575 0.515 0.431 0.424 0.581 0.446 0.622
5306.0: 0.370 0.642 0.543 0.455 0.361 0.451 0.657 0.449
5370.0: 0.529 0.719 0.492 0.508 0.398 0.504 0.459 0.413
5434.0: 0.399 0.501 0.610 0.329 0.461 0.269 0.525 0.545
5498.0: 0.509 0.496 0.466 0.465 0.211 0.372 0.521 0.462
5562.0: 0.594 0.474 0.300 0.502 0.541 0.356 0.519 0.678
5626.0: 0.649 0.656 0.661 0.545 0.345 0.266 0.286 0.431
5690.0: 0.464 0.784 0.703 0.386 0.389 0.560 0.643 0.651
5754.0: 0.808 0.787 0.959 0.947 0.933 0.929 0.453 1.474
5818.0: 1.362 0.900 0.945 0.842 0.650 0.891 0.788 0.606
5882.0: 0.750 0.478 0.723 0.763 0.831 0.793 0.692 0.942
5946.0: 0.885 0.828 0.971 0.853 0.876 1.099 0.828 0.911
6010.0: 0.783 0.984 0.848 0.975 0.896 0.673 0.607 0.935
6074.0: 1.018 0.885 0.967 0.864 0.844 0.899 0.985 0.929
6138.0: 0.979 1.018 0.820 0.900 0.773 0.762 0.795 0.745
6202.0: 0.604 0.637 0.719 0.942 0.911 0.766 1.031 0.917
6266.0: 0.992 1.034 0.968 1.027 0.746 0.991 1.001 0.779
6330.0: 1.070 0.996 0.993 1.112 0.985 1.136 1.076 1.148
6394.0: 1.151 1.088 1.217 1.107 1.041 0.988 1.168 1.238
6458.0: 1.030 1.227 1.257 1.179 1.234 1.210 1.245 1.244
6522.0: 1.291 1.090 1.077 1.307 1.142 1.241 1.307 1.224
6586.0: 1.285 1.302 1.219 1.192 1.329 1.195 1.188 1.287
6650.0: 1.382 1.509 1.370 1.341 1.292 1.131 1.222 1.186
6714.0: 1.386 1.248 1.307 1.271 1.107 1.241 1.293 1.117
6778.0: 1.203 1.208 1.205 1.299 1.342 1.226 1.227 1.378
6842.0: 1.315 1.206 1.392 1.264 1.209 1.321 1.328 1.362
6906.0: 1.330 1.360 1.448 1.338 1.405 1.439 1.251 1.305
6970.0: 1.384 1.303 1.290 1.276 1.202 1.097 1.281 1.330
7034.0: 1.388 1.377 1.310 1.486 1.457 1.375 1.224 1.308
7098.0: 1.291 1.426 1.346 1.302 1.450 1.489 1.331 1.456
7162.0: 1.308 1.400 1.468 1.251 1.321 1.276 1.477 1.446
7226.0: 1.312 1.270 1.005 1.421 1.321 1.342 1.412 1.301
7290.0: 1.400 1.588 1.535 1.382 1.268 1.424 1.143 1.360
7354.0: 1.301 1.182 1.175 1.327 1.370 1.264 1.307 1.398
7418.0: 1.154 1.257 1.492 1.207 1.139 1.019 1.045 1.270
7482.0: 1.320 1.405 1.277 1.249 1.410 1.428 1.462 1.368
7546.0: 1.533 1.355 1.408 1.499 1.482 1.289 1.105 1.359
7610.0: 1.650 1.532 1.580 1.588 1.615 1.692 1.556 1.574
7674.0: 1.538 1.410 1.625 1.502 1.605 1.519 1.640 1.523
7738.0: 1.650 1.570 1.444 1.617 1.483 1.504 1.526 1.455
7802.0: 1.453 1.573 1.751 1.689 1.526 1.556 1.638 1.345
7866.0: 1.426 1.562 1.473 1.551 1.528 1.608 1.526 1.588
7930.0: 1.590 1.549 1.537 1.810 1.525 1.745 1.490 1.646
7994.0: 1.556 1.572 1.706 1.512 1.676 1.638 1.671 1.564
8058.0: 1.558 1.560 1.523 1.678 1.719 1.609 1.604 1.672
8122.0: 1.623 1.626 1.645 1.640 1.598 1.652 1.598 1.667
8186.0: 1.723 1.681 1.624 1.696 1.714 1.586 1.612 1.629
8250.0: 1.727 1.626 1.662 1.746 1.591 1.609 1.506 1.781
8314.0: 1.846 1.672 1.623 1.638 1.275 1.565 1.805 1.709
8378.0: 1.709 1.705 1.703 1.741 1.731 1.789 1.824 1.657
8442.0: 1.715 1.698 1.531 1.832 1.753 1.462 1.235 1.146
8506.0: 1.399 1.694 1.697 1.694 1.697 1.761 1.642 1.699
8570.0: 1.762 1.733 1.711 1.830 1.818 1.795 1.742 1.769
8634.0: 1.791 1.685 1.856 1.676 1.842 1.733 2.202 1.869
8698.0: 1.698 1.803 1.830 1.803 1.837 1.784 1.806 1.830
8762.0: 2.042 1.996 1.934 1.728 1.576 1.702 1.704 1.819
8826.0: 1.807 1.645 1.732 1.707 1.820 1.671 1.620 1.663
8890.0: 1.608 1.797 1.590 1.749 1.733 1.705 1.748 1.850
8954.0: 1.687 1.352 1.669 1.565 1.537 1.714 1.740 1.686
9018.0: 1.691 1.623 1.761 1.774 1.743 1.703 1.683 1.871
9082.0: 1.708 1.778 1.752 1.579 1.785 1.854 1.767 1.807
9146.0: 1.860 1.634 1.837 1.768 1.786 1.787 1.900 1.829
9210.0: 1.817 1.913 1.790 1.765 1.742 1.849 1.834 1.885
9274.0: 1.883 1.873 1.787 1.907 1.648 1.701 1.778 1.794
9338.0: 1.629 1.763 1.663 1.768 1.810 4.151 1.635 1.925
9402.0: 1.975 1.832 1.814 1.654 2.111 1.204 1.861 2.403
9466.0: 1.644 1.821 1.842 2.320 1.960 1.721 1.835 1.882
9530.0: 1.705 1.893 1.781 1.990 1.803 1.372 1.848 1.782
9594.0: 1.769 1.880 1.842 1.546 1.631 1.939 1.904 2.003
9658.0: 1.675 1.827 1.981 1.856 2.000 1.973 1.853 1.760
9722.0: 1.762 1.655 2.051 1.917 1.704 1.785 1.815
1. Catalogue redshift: 0.441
